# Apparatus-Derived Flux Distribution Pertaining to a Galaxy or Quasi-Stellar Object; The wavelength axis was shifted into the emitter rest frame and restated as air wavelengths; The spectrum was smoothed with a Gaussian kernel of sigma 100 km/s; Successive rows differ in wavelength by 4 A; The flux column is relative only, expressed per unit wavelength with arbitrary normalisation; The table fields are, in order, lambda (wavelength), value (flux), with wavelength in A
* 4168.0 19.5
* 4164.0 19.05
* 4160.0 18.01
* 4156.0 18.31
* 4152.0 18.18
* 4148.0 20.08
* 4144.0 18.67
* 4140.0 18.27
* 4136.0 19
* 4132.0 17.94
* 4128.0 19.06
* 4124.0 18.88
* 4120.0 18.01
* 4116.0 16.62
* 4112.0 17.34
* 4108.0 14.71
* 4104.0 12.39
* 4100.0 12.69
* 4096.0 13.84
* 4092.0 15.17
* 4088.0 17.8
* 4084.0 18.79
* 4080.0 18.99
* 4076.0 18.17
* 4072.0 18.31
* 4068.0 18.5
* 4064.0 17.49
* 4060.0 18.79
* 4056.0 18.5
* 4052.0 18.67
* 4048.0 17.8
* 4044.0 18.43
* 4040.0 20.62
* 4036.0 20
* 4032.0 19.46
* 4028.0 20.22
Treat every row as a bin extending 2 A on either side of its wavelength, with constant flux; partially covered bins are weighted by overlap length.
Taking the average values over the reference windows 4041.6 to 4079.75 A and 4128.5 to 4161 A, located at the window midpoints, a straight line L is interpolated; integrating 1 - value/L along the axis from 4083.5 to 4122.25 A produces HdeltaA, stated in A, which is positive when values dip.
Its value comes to 6.0 A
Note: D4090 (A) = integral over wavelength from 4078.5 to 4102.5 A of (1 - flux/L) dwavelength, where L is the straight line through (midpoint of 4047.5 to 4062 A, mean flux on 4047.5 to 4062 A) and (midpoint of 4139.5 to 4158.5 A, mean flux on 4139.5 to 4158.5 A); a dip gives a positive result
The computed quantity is 3.2 A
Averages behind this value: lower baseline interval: 18.5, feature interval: 16.1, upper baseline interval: 18.7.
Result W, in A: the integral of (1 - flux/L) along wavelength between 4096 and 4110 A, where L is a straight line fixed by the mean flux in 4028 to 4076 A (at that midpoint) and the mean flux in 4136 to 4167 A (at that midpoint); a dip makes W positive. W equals 4.0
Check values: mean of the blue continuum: 18.8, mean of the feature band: 13.3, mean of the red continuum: 18.7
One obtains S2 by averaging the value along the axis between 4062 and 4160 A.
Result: 17.4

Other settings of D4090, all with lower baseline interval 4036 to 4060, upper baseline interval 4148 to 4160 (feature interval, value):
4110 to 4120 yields 0.79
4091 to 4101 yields 2.58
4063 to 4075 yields 0.43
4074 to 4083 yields 0.09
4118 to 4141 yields 0.08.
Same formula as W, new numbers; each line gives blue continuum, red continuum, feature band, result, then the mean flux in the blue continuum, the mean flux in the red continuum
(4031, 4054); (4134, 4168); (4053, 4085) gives 1.0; 19.2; 18.7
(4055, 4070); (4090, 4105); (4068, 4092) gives -3.4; 18.3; 13.6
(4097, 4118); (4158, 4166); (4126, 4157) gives -3.0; 14.7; 18.5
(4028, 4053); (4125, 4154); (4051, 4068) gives 0.7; 19.3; 18.7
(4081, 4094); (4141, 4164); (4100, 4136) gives 2.5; 17.4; 18.7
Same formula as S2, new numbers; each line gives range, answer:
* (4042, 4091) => 18.3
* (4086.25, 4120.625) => 15.3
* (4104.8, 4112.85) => 15.3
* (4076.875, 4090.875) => 18.3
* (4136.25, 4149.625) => 19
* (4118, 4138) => 18.6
